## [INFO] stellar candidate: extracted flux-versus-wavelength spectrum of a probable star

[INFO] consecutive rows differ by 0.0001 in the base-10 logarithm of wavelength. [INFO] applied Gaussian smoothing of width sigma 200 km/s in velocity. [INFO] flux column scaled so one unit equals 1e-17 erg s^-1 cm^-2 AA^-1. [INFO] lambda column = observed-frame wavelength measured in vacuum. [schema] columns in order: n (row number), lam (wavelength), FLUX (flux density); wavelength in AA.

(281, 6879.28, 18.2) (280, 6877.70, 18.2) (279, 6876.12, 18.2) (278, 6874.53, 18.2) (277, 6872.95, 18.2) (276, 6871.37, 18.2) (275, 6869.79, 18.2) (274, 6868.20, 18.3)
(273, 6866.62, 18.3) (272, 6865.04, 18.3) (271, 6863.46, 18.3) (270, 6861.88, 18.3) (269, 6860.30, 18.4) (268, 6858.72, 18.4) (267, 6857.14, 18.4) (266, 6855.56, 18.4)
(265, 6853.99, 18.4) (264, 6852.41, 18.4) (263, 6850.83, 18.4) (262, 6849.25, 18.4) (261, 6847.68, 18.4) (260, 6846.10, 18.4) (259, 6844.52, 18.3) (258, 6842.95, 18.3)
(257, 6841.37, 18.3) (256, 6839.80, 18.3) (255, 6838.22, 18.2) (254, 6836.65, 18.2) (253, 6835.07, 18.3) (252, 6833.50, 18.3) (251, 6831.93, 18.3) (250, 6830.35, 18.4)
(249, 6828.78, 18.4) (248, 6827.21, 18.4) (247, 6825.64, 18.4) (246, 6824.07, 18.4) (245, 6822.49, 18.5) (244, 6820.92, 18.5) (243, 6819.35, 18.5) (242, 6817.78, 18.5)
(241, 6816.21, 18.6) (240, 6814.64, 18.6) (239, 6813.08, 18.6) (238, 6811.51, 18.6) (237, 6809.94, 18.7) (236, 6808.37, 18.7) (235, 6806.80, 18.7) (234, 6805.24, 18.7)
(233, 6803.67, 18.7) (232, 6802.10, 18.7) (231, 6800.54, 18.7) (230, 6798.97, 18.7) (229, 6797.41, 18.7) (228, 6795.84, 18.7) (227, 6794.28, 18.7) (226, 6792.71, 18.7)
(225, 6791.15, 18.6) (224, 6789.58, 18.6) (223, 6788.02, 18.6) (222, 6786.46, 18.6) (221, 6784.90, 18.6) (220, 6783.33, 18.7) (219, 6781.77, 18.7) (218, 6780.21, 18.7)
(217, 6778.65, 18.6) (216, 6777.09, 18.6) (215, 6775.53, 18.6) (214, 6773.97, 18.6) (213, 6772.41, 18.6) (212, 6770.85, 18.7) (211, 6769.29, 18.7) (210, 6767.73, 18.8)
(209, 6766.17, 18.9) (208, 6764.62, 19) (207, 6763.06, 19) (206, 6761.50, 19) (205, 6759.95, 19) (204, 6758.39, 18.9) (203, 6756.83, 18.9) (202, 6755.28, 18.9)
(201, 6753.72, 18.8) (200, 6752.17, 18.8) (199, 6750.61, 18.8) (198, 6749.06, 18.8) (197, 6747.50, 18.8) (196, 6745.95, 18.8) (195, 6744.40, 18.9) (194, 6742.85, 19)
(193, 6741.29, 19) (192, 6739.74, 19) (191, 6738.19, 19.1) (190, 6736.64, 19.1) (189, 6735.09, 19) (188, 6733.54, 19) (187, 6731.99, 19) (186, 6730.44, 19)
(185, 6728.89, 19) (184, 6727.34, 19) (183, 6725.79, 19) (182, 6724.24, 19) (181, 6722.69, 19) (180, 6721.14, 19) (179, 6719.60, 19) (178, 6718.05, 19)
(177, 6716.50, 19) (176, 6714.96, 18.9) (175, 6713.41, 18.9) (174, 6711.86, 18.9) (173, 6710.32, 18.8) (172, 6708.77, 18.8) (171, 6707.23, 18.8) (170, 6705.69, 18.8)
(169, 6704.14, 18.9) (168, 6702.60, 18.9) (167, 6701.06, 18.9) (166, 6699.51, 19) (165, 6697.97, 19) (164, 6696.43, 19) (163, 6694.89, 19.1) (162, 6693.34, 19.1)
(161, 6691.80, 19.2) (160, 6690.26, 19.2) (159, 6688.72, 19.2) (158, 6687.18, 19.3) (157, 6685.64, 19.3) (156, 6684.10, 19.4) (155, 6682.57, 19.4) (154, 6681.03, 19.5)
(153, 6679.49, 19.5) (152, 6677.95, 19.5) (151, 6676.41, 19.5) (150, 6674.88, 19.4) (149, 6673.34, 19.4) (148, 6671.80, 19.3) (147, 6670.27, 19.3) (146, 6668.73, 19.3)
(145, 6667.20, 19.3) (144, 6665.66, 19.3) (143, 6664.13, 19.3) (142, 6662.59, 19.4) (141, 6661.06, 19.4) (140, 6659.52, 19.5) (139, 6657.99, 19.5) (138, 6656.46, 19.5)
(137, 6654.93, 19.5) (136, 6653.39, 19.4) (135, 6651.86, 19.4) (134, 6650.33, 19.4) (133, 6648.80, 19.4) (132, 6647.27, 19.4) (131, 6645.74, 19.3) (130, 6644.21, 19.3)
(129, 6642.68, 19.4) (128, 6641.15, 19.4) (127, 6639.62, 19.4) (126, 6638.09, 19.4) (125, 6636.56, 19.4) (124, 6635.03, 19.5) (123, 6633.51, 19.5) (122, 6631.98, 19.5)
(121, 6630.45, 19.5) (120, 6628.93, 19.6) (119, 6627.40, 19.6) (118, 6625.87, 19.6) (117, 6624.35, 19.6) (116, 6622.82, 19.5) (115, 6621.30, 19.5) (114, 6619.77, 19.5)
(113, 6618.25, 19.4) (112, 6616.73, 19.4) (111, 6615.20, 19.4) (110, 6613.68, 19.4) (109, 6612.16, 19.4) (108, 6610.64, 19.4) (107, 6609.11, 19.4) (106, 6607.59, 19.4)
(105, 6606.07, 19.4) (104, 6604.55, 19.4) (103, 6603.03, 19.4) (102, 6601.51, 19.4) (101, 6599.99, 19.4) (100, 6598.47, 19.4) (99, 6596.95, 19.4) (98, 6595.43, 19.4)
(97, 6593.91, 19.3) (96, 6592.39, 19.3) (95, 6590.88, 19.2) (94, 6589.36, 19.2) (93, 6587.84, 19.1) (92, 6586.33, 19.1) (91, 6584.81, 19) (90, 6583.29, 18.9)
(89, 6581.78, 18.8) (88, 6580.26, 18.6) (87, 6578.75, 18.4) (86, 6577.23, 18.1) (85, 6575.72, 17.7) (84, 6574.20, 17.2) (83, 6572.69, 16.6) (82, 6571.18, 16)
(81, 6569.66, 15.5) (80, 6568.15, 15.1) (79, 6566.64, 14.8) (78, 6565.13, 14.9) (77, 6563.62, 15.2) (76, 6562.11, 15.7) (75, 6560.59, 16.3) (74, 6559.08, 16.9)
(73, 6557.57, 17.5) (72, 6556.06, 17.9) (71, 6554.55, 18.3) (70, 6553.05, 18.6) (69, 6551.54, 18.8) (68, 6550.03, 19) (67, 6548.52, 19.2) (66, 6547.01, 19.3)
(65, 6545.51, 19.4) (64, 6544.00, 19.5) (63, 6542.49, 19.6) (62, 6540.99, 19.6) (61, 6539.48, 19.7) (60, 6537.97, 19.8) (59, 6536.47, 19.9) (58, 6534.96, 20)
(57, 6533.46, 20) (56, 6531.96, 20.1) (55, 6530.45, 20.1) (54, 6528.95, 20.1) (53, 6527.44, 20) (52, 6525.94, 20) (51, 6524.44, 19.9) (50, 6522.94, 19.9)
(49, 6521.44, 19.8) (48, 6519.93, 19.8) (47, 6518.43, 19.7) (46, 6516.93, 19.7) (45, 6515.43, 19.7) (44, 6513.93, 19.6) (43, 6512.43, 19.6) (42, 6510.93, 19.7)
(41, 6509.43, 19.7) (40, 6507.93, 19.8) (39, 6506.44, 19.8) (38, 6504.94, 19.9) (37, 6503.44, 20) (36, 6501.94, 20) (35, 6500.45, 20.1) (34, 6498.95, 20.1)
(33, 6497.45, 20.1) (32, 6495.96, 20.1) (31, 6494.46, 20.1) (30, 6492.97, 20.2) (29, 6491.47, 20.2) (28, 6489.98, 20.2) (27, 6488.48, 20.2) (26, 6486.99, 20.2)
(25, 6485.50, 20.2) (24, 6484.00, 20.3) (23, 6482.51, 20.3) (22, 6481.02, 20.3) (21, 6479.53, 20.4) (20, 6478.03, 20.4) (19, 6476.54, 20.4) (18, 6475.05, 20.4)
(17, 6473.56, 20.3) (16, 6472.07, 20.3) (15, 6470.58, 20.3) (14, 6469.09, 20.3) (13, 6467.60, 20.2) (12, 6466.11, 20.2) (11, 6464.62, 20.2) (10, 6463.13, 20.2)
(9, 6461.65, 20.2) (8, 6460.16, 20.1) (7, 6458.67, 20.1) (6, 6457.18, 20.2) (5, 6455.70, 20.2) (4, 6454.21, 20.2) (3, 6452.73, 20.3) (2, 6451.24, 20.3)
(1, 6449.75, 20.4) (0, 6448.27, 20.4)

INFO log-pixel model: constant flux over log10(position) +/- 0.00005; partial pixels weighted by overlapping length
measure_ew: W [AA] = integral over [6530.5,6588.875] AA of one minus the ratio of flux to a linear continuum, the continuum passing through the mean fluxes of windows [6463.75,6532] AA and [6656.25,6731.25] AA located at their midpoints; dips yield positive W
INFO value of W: 4.8 AA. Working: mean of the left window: 20.1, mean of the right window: 19.2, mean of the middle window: 18.1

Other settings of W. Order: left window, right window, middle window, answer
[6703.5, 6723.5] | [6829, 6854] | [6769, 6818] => -0.28 AA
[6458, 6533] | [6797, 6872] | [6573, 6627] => 1.21 AA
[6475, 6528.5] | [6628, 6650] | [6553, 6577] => 3.96 AA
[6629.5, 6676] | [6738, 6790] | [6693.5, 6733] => 0.25 AA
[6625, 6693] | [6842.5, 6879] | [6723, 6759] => 0.04 AA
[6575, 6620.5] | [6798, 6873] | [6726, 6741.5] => -0.23 AA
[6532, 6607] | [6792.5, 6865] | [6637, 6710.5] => -3.37 AA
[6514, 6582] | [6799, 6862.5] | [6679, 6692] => -0.62 AA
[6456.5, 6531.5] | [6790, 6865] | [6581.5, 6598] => 0.37 AA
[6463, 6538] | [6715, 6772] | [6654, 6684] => -0.21 AA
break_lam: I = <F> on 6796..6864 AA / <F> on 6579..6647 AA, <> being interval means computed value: 1.0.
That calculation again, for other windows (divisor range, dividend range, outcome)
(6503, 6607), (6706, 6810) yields 1.00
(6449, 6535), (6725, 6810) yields 0.94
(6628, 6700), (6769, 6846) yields 0.96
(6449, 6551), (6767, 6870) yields 0.93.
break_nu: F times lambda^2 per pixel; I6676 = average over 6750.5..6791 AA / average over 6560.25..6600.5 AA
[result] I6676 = 1.12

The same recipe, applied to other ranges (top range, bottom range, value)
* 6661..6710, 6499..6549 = 1.02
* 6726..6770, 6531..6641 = 1.06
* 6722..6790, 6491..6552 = 1.02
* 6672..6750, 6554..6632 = 1.07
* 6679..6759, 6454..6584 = 1.05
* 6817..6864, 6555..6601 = 1.12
